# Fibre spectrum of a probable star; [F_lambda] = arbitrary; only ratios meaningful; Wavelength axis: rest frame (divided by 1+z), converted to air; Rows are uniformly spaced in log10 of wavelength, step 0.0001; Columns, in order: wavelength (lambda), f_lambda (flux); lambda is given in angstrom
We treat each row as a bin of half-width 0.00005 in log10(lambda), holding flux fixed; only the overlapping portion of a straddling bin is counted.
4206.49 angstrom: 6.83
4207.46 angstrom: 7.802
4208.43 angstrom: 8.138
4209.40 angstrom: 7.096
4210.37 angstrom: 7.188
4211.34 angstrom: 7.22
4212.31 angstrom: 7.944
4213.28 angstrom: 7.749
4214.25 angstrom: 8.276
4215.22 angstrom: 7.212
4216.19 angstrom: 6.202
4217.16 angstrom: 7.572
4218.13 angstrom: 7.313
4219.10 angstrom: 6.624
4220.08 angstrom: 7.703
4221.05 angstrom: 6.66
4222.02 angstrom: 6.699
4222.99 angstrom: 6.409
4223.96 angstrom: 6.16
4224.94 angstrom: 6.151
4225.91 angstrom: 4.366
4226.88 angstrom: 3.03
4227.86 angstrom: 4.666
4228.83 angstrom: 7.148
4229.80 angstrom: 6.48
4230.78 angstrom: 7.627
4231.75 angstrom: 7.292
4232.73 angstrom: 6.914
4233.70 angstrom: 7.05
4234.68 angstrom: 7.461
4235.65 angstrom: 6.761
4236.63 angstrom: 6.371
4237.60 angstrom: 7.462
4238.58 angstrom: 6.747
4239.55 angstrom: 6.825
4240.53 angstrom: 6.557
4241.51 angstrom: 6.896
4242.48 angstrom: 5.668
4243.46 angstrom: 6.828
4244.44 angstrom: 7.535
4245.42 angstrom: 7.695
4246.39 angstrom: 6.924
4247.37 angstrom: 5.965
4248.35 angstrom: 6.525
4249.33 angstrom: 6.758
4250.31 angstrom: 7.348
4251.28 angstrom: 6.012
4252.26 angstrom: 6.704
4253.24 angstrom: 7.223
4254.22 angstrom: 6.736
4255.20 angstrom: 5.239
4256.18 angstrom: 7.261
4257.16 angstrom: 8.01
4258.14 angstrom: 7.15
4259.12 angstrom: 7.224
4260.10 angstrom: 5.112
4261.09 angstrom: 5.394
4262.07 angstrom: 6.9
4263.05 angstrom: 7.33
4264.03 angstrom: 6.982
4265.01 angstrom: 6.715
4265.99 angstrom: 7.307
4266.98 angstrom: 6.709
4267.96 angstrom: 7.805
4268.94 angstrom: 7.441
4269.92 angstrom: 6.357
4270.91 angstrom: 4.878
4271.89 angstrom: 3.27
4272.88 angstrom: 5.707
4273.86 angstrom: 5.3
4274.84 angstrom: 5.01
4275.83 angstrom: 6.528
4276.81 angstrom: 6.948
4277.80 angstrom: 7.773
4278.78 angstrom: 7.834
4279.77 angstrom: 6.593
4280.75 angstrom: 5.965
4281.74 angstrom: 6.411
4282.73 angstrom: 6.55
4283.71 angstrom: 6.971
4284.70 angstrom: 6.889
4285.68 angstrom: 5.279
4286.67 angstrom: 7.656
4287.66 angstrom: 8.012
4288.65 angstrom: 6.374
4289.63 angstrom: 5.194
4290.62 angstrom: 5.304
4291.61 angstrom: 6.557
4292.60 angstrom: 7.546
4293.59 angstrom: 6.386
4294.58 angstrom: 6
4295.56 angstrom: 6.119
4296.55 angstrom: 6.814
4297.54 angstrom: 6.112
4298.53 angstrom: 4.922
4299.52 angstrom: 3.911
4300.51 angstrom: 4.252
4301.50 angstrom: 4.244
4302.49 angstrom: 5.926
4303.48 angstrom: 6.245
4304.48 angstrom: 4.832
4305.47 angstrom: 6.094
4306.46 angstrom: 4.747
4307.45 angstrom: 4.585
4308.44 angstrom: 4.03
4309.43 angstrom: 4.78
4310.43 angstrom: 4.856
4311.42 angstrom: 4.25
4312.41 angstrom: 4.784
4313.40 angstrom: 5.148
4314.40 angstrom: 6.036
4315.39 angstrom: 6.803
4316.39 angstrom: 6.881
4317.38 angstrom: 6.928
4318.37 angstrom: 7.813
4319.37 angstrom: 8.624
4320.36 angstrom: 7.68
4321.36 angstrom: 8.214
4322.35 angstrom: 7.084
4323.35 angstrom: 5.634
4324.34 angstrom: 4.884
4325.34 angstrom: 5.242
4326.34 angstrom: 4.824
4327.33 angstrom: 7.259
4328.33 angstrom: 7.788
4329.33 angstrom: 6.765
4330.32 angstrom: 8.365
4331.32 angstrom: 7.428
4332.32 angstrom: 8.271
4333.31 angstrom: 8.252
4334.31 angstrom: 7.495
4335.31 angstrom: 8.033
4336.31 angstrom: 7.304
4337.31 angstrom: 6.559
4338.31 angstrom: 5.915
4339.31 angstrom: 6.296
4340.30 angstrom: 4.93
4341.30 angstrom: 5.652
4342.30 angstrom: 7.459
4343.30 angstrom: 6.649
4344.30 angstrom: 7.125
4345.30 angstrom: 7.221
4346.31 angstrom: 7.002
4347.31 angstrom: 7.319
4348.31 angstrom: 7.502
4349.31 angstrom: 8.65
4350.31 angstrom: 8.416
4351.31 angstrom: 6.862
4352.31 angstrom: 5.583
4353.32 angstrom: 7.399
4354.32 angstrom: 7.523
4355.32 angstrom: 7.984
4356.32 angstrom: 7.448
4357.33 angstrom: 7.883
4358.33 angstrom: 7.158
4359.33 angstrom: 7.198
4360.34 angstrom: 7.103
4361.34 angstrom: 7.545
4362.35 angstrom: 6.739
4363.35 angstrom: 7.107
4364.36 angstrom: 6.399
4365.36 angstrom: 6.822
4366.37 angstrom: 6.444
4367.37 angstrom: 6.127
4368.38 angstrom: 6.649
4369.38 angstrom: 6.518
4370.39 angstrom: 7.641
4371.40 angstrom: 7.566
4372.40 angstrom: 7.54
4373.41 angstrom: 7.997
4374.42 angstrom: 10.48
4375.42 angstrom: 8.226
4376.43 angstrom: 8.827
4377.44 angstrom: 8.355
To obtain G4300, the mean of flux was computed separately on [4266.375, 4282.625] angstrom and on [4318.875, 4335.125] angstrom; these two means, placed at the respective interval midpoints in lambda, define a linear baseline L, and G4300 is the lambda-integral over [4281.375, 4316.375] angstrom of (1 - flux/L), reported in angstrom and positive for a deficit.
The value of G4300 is 4.83 angstrom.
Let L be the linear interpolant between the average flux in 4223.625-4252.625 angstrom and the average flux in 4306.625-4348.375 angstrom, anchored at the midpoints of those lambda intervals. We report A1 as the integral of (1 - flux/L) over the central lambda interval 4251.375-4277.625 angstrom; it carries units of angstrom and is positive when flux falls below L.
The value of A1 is 0.4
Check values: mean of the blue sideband 6.53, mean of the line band 6.44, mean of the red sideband 6.54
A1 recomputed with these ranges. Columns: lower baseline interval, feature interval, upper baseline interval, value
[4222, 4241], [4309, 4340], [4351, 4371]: 0.9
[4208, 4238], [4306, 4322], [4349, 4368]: 2.3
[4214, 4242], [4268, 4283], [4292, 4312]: -1.1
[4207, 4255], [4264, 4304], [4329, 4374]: 4.3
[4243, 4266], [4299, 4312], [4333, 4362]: 4.0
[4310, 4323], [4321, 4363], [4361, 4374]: -1.6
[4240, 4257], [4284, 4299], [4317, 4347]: 1.1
